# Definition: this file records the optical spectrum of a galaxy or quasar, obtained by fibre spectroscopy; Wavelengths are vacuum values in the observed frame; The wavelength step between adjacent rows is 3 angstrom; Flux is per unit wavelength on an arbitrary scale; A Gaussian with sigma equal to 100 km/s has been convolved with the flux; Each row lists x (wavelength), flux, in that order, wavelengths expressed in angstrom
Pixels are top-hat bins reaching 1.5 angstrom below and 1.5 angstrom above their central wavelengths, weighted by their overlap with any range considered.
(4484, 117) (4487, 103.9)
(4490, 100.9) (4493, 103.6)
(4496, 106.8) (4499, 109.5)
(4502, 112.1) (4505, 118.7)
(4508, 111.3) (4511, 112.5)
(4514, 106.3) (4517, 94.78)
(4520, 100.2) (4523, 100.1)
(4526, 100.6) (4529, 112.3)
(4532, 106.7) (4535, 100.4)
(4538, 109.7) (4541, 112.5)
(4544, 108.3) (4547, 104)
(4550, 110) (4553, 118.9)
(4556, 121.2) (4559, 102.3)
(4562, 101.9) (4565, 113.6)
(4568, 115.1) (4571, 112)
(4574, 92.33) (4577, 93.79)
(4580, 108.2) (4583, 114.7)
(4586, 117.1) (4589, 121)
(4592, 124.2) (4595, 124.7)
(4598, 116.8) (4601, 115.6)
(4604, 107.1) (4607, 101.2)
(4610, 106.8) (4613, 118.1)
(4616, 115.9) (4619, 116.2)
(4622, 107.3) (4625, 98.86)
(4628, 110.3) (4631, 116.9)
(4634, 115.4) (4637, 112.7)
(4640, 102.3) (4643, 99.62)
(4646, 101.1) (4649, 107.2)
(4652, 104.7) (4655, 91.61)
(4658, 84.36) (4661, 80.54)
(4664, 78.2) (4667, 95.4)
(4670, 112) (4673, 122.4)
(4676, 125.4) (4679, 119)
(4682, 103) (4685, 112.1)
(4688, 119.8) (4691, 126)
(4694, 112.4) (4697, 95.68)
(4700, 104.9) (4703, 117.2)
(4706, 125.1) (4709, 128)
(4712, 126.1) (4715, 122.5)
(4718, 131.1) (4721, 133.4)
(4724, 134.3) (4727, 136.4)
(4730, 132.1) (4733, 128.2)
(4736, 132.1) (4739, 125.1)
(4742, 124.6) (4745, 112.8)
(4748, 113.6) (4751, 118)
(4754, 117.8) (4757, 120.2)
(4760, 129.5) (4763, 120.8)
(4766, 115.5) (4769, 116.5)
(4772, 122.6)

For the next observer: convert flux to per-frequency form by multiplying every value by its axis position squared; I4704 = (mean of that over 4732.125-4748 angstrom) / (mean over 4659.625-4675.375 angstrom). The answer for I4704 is 1.3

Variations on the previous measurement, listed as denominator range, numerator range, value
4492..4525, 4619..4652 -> 1.06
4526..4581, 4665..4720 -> 1.15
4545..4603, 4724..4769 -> 1.19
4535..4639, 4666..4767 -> 1.15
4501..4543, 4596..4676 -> 1.04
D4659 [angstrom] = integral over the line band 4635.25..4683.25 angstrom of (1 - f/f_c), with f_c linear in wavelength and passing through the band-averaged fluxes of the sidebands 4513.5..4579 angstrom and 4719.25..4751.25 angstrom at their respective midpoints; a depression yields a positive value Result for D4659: 6.5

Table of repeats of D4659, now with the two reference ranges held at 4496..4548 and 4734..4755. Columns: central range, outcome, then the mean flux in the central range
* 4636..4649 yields 1.2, 104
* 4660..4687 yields 2.4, 106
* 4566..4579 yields 0.7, 104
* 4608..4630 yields 0.5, 110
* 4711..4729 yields -1.7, 131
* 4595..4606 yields -0.2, 114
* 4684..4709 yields 0.6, 115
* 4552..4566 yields -0.2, 111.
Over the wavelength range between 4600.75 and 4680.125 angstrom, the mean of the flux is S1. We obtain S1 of 106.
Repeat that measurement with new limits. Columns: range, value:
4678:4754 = 121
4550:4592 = 111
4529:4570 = 110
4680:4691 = 114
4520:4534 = 104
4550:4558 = 117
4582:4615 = 115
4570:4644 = 111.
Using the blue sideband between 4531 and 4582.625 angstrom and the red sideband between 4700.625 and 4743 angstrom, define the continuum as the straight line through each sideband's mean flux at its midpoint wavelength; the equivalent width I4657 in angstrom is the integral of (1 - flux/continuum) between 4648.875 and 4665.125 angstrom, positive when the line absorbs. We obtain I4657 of 4.1 angstrom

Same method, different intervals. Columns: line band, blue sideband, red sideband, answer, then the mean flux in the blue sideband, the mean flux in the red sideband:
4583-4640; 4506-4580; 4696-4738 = 0.3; 107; 125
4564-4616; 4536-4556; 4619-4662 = -2.3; 111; 103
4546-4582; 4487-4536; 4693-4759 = 0.7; 106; 122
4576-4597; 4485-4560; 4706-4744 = -0.2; 108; 129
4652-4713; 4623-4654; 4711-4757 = 3.7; 107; 126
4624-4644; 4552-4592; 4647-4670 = -2.1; 111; 93.2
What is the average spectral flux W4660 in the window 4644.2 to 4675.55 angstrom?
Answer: 98.7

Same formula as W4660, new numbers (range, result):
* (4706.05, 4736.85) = 130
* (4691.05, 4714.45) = 117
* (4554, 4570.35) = 111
